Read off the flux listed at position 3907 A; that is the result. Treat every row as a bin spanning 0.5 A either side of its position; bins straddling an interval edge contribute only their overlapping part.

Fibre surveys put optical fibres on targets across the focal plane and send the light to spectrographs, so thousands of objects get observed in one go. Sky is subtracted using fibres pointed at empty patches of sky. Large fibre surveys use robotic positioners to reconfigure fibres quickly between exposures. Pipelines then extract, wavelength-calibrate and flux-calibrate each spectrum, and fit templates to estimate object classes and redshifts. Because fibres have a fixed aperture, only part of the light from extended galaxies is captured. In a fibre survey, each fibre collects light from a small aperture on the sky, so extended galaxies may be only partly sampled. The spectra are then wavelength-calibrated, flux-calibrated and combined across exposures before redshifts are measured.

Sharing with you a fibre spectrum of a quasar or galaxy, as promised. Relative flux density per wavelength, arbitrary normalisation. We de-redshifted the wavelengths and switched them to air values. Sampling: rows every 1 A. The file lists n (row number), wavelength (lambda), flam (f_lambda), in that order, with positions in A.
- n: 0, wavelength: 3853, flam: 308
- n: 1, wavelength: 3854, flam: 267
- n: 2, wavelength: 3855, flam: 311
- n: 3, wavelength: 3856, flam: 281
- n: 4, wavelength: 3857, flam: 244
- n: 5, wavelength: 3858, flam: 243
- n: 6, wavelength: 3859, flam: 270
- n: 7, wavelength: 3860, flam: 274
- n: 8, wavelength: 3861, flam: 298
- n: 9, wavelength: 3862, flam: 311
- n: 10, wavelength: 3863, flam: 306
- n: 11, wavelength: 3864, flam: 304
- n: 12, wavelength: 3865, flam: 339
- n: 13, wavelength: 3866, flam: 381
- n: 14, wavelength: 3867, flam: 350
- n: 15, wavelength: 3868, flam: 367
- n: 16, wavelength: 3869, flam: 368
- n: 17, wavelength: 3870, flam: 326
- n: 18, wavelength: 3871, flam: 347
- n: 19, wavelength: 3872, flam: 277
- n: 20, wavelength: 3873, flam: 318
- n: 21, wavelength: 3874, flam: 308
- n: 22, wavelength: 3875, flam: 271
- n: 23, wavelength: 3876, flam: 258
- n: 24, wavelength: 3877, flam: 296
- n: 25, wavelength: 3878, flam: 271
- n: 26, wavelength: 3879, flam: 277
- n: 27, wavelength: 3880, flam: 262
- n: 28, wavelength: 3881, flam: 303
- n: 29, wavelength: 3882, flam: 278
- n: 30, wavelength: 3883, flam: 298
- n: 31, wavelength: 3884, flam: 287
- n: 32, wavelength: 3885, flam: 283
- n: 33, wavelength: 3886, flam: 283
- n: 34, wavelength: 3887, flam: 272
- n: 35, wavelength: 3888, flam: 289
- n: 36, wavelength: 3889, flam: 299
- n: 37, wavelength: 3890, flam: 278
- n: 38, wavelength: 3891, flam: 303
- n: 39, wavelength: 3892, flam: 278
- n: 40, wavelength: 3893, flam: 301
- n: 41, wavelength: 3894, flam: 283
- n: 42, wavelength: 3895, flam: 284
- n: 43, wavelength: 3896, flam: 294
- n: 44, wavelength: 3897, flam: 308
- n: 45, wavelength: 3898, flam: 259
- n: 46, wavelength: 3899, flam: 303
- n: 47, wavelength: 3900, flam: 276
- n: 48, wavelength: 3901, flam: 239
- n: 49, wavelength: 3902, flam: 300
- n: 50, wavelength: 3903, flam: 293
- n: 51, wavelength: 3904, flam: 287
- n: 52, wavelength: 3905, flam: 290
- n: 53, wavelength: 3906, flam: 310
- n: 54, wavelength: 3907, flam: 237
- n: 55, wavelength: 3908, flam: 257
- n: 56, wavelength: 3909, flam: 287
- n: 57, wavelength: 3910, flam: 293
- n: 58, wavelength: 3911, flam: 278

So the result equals 237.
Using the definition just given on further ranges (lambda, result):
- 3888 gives 289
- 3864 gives 304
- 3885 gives 283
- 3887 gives 272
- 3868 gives 367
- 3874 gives 308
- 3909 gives 287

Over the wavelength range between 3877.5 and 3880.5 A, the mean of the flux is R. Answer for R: 270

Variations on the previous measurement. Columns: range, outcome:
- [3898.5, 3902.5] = 280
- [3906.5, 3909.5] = 260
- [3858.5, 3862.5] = 288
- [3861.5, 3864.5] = 307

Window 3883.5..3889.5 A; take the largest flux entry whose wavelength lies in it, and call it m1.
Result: 299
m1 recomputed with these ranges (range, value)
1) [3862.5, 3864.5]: 306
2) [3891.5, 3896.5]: 301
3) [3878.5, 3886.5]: 303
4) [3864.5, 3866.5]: 381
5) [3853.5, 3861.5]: 311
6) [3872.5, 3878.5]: 318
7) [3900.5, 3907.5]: 310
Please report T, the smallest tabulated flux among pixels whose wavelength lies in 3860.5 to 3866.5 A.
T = 298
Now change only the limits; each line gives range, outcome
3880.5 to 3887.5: 272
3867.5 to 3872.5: 277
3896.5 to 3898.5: 259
